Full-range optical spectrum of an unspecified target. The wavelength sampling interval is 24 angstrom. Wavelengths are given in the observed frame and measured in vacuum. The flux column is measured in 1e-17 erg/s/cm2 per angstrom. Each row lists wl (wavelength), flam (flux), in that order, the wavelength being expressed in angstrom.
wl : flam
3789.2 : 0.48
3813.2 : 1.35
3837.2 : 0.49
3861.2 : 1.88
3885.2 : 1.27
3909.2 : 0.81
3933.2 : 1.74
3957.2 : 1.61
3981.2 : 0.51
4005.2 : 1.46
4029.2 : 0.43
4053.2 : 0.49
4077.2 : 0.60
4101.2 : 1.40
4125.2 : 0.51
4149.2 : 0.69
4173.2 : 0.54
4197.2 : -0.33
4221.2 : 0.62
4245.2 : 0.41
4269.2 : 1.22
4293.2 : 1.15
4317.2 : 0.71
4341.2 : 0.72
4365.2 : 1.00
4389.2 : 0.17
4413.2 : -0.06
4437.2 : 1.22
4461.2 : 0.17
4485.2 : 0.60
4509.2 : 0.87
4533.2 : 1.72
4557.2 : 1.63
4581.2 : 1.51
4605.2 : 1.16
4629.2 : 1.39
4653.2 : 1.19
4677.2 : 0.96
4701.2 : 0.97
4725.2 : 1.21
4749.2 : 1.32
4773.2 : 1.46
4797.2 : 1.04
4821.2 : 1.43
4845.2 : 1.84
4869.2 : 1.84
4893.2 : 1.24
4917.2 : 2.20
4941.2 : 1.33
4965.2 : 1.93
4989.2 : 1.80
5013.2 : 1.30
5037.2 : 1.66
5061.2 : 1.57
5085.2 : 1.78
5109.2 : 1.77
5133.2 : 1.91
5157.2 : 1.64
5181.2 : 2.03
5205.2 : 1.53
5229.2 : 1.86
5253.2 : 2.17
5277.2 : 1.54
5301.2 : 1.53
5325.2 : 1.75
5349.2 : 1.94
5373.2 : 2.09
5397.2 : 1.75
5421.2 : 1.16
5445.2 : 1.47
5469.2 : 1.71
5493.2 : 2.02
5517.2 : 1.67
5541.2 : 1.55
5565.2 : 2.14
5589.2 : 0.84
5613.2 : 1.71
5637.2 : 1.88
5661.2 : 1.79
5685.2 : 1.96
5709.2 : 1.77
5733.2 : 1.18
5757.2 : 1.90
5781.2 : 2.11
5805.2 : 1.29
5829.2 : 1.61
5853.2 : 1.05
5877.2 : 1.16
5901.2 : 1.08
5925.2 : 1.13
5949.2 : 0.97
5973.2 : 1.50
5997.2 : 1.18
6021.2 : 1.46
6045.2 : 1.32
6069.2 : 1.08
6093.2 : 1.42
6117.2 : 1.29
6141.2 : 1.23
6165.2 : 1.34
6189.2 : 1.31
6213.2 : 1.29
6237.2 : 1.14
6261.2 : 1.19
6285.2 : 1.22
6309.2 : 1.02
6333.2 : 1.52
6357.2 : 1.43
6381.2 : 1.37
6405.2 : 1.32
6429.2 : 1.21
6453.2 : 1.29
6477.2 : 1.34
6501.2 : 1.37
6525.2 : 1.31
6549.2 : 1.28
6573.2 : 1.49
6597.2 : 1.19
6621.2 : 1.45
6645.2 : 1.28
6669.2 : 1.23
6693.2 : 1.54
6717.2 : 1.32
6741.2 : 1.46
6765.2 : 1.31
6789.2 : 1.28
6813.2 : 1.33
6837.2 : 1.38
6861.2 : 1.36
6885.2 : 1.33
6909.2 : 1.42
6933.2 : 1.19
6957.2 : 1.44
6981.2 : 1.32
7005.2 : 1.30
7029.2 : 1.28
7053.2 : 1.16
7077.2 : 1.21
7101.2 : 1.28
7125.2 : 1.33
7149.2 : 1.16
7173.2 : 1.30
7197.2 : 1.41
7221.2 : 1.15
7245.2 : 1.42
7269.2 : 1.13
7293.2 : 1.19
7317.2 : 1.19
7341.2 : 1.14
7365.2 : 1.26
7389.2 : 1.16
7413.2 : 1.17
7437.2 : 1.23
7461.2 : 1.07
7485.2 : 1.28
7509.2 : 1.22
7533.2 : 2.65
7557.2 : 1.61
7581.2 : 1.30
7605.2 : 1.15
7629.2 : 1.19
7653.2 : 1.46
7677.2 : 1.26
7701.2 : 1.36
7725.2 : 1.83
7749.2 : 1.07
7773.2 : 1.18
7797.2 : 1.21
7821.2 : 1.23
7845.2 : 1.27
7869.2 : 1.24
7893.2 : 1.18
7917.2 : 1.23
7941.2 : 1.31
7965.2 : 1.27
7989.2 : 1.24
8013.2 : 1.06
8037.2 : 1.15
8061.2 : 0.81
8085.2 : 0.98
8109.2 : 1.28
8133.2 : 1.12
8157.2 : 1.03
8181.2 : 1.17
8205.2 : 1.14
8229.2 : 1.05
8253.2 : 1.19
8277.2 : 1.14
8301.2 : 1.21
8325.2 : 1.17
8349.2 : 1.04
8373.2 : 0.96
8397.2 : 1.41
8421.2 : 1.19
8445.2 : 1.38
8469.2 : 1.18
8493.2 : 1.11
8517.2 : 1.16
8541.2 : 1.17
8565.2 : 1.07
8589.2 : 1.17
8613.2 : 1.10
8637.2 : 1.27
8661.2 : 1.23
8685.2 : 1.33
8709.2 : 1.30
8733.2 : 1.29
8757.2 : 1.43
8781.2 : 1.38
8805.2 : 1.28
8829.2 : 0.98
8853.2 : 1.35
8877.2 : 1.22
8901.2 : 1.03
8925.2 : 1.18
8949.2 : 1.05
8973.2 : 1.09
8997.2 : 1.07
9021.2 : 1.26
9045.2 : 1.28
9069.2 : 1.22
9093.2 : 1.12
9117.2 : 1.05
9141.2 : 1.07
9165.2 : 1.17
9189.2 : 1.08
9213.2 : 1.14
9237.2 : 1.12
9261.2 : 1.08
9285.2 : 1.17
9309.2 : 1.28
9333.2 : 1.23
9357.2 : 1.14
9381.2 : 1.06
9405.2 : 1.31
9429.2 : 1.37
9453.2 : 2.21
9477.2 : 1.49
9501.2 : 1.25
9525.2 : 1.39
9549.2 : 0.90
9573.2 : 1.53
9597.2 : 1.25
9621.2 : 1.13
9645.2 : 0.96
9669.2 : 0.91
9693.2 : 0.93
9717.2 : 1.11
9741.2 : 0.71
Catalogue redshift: 0.15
